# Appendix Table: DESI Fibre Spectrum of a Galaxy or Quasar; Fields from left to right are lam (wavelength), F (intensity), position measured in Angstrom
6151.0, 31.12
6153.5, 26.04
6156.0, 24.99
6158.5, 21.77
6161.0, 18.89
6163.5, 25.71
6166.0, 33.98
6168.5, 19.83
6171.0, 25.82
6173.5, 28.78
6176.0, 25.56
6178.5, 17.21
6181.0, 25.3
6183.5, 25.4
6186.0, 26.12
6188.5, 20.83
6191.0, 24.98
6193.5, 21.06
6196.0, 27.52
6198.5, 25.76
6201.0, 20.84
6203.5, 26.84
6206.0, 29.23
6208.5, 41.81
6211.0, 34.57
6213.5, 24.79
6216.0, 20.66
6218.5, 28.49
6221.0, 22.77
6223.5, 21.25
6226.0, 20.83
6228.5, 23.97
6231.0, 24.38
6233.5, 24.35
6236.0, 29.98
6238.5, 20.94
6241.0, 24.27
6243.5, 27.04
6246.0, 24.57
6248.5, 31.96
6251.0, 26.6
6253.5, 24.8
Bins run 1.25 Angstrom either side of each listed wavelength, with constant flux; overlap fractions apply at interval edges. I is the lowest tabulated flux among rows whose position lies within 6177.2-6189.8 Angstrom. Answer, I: 17.21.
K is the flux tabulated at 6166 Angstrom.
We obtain 33.98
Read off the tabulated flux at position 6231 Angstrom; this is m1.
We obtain 24.38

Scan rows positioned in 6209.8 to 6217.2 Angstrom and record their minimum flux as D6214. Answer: 20.66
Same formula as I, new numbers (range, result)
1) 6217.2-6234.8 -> 20.83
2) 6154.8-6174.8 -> 18.89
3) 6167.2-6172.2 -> 19.83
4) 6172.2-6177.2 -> 25.56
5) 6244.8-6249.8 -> 24.57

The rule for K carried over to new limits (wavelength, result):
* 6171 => 25.82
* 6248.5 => 31.96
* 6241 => 24.27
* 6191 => 24.98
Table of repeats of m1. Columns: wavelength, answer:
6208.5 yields 41.81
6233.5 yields 24.35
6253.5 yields 24.8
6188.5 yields 20.83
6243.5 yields 27.04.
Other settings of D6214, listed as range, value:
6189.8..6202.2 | 20.84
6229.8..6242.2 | 20.94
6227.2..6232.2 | 23.97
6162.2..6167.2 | 25.71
